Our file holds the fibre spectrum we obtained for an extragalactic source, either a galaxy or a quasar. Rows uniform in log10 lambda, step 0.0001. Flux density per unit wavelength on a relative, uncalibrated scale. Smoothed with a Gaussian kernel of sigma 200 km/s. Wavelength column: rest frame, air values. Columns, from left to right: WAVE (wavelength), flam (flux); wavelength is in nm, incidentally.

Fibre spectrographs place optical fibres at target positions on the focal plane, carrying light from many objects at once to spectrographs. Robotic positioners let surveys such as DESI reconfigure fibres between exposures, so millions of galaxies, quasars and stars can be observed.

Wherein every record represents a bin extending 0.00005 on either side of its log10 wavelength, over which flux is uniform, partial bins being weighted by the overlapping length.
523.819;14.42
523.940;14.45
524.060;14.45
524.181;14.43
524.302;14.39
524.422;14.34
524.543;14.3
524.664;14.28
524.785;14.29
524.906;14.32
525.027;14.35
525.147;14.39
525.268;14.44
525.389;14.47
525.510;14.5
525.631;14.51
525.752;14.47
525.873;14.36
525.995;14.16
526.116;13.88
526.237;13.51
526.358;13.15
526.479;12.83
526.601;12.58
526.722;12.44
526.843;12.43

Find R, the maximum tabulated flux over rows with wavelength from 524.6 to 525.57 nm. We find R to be 14.5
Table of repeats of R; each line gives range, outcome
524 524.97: 14.45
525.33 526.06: 14.51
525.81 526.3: 14.36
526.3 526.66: 13.15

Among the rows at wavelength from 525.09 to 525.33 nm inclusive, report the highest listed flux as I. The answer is 14.44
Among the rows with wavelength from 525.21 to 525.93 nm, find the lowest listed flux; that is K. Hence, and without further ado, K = 14.36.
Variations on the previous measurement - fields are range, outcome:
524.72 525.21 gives 14.29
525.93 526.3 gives 13.51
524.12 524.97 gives 14.28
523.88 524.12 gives 14.45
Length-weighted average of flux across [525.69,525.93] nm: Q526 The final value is 14.4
